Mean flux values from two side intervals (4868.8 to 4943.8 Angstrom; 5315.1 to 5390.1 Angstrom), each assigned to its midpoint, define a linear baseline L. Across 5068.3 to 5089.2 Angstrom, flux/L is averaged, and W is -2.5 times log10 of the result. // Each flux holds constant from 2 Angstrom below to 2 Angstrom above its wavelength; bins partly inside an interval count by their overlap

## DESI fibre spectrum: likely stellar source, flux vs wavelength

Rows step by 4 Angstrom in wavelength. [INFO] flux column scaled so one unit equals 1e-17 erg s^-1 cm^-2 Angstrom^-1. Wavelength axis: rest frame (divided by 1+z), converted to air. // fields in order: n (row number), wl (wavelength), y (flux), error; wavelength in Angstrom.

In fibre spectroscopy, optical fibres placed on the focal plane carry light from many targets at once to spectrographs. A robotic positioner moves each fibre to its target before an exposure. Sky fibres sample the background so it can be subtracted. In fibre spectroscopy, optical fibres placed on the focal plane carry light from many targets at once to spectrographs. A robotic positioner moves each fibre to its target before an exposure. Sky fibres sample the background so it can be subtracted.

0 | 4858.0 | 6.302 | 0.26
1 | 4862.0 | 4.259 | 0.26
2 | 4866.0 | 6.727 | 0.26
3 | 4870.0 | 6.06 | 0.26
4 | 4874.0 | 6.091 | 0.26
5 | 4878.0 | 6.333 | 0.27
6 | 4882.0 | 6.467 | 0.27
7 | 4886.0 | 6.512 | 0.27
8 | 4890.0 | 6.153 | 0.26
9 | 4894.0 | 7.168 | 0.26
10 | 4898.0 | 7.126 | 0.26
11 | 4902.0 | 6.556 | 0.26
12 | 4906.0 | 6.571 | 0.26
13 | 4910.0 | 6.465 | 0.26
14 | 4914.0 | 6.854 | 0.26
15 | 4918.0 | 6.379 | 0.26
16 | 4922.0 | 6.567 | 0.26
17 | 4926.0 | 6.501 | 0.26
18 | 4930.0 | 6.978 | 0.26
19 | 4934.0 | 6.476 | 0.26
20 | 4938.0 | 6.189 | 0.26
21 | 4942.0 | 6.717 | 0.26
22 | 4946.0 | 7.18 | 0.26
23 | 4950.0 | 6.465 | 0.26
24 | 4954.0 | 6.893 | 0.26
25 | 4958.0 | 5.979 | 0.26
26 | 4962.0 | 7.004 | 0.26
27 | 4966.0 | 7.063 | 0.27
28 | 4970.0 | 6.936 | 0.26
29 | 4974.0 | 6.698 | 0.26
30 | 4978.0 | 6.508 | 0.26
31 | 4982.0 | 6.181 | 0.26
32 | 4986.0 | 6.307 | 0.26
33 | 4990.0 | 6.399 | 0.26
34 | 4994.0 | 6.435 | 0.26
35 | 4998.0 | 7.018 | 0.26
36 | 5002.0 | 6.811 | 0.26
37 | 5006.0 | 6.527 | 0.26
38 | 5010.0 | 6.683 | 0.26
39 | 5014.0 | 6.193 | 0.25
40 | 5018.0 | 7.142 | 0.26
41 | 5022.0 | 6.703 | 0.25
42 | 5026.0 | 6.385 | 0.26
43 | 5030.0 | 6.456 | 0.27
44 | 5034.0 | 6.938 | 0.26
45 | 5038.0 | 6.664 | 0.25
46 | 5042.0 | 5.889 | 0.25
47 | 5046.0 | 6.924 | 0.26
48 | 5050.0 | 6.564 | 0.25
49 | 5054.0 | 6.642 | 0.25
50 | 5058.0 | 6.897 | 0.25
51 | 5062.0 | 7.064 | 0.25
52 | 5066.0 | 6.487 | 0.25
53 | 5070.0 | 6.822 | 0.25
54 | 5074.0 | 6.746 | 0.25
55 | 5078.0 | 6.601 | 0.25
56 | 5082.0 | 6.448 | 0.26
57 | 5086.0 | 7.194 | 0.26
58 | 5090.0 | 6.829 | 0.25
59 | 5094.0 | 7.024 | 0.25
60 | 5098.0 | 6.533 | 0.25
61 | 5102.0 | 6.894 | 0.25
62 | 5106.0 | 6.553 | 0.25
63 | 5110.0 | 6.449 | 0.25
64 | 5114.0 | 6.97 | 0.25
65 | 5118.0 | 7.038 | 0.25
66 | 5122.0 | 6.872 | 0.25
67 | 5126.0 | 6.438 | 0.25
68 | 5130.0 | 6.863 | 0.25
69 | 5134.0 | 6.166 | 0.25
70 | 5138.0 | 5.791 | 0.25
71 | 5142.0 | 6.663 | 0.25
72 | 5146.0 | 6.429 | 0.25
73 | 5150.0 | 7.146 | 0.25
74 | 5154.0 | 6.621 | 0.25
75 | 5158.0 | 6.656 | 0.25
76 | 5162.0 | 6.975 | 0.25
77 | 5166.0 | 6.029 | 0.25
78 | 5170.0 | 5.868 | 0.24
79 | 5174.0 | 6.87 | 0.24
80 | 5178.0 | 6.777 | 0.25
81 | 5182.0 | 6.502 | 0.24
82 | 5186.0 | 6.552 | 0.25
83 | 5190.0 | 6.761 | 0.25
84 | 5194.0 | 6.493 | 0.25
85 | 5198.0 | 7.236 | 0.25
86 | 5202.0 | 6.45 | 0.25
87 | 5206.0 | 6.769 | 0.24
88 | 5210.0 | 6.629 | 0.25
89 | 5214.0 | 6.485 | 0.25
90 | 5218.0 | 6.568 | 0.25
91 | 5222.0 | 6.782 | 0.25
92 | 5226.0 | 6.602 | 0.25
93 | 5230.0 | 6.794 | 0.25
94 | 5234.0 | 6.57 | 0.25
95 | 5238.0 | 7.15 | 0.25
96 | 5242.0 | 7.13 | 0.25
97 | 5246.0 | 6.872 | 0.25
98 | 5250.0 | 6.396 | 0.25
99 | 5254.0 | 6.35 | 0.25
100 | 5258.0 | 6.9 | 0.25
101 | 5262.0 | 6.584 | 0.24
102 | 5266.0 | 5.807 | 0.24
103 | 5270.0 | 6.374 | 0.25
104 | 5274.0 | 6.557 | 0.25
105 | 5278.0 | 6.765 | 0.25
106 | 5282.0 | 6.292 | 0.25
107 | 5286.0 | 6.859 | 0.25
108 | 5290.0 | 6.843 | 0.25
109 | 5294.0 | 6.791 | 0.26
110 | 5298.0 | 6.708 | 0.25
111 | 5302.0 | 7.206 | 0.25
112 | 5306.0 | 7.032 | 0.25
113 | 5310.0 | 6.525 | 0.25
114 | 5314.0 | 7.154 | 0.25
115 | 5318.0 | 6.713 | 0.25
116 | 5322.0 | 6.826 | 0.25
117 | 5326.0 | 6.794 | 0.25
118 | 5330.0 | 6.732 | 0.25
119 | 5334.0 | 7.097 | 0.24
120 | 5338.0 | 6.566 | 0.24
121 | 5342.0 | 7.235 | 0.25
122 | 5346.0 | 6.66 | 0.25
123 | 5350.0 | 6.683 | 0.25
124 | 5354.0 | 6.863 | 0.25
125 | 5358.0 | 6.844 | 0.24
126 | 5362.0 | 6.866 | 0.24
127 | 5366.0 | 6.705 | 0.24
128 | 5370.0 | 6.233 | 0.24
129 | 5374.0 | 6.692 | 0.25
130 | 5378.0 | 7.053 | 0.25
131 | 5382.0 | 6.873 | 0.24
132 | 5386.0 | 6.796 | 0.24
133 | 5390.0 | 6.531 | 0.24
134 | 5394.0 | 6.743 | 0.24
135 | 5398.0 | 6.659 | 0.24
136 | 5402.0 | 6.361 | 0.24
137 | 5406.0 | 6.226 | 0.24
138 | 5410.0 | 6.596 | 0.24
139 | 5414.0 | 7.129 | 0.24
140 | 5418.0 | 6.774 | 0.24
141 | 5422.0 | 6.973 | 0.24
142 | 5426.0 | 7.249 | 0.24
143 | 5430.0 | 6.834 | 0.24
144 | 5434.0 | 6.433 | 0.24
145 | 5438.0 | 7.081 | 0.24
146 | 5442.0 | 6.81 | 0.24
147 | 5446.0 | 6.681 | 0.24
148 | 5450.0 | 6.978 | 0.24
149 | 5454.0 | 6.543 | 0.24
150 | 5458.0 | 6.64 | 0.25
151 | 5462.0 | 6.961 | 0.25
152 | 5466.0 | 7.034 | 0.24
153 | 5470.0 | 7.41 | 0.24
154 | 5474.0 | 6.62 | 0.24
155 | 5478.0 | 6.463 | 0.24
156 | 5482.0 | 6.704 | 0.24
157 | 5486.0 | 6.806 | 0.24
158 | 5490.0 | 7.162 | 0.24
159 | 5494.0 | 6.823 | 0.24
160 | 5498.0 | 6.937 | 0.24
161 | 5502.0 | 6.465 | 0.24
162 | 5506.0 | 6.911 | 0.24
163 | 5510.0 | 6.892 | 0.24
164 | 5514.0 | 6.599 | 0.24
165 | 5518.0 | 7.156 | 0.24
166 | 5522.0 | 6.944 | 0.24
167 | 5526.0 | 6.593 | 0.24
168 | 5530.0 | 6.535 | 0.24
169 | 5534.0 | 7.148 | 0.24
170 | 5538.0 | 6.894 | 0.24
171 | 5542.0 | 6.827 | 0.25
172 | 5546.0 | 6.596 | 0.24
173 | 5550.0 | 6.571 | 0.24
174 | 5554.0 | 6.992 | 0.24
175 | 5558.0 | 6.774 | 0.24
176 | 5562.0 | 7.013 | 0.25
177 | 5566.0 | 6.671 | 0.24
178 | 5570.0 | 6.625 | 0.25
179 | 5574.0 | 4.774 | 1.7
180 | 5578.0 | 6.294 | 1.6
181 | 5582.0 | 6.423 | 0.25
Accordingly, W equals -0.021 mag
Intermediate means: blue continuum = 6.54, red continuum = 6.79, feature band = 6.77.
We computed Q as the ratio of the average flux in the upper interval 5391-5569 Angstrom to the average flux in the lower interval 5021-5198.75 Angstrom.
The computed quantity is 1.0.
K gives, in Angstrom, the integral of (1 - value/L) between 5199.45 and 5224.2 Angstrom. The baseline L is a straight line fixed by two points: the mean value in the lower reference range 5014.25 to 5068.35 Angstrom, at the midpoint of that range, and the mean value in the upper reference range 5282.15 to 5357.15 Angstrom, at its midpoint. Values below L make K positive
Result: 0.51 Angstrom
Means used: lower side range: 6.66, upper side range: 6.84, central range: 6.63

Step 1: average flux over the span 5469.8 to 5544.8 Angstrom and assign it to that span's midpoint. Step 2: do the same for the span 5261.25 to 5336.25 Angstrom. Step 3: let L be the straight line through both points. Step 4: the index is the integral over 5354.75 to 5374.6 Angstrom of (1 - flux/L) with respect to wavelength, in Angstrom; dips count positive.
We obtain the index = 0.2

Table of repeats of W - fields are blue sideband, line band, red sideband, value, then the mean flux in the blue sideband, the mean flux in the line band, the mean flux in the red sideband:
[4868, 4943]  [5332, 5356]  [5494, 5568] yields -0.020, 6.53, 6.85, 6.81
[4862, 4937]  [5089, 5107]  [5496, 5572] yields -0.031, 6.49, 6.77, 6.8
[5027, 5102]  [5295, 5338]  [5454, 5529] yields -0.013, 6.71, 6.86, 6.83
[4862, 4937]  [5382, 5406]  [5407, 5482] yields 0.031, 6.49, 6.61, 6.83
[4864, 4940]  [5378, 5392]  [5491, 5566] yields -0.004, 6.54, 6.78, 6.82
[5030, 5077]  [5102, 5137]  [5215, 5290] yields 0.002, 6.68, 6.66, 6.63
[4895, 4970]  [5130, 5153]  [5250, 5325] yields 0.032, 6.68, 6.48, 6.68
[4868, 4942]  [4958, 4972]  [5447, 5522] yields -0.047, 6.53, 6.85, 6.84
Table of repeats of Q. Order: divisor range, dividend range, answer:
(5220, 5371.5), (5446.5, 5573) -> 1.01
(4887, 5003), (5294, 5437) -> 1.02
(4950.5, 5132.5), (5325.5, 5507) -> 1.02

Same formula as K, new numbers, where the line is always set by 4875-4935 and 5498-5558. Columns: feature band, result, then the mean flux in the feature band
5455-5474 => -0.5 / 6.95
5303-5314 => -0.3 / 6.89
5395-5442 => 0.0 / 6.76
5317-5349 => -0.4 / 6.83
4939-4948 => -0.3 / 6.86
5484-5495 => -0.2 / 6.94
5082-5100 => -0.5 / 6.85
